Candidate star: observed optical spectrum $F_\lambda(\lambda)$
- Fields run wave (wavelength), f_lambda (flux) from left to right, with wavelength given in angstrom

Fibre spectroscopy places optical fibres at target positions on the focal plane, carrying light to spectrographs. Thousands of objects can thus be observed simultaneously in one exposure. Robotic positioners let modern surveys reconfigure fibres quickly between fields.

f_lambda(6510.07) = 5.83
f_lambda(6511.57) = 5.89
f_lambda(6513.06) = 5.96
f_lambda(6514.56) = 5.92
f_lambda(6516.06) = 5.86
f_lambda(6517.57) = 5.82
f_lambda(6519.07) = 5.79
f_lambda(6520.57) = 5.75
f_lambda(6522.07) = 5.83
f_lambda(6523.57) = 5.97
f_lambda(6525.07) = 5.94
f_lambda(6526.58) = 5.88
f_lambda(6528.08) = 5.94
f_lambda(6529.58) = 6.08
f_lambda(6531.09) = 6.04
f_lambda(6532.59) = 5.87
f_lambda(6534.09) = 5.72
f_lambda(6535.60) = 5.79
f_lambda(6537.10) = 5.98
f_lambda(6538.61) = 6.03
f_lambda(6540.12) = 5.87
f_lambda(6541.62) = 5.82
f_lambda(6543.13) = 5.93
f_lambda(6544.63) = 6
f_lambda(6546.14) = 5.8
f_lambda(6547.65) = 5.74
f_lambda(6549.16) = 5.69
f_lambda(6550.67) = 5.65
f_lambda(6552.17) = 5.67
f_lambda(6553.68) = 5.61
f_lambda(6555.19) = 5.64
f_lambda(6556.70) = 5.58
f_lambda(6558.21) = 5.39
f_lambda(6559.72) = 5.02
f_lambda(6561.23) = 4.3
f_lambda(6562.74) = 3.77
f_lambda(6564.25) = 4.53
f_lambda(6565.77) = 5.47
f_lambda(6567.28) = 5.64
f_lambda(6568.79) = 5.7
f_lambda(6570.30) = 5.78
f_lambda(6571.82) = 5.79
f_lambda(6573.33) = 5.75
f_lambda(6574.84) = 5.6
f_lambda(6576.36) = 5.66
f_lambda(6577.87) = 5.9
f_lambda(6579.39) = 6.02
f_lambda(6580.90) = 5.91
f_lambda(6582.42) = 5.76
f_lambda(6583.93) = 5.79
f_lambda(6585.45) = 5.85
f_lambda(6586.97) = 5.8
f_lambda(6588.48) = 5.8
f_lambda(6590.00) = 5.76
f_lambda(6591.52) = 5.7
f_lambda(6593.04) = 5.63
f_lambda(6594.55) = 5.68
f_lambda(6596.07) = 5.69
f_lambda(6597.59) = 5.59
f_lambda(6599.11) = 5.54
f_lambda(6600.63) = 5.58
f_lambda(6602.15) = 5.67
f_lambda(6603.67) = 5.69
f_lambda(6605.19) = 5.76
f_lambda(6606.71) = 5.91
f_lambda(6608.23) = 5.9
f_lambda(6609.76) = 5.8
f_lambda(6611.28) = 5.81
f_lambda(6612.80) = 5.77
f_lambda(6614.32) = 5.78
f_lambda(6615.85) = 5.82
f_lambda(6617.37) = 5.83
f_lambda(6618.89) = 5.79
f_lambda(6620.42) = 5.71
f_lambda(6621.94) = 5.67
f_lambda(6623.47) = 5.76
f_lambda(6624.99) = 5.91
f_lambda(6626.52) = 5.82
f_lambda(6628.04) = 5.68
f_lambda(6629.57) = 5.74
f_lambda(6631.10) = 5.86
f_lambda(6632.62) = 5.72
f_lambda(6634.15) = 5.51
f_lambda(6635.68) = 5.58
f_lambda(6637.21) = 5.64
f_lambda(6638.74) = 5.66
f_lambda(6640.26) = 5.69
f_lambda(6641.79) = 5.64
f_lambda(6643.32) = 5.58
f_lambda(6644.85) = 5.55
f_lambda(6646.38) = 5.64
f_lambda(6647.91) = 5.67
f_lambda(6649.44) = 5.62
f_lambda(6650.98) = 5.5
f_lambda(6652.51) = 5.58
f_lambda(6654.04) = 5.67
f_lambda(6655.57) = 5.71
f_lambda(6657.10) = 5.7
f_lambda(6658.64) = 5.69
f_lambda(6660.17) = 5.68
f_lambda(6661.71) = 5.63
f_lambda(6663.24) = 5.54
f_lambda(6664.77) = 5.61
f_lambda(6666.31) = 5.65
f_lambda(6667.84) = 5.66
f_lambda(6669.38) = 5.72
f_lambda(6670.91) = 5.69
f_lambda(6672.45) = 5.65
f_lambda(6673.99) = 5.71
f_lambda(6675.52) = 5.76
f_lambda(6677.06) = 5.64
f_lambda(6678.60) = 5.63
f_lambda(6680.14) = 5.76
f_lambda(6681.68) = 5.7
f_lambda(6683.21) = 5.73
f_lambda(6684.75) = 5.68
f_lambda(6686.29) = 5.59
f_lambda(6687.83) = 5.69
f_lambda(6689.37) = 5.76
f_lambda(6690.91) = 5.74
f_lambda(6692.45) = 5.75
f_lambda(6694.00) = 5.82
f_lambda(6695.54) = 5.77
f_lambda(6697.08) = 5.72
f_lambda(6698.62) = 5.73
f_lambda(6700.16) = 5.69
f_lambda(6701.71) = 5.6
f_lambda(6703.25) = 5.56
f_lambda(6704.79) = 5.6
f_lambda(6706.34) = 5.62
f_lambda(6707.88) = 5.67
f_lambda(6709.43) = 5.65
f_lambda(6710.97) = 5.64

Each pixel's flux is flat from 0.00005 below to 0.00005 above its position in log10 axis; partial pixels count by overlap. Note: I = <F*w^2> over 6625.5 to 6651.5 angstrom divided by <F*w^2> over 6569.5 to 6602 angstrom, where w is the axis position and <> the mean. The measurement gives 1.00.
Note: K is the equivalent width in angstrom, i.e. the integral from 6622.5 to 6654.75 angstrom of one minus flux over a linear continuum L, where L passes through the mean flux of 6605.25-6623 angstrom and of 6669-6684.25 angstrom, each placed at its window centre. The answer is 0.51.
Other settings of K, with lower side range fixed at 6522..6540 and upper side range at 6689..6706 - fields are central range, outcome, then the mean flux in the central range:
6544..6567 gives 2.2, 5.32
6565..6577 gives 0.4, 5.67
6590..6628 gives 0.5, 5.74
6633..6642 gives 0.2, 5.62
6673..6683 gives 0.0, 5.7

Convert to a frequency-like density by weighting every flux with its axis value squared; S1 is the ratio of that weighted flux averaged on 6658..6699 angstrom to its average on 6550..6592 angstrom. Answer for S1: 1.06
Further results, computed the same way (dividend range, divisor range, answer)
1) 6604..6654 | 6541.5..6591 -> 1.04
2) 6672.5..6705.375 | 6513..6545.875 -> 1.01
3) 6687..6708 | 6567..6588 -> 1.02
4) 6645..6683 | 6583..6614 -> 1.01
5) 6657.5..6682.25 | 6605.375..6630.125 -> 0.99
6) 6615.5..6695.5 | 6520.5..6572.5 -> 1.04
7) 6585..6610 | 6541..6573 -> 1.06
